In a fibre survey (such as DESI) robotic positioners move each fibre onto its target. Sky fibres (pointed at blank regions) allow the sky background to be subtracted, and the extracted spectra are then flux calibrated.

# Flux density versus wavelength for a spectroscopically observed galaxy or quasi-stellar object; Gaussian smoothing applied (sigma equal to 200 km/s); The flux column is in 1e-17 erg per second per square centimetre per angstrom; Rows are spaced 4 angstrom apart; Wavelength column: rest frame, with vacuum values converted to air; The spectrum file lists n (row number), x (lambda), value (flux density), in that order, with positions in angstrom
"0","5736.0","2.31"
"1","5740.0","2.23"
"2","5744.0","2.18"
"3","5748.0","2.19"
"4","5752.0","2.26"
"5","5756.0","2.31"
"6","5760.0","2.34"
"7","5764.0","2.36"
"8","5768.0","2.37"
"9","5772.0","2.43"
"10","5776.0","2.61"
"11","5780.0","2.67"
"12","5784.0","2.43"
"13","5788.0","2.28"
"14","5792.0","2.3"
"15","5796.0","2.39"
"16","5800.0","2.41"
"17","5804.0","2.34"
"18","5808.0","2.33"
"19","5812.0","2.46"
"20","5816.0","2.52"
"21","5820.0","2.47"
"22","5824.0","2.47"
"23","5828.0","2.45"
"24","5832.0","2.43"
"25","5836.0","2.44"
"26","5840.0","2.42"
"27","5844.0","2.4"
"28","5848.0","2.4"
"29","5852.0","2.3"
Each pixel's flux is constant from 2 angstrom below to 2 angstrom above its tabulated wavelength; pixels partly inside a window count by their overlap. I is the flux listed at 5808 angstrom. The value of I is 2.33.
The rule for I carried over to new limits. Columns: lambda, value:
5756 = 2.31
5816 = 2.52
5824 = 2.47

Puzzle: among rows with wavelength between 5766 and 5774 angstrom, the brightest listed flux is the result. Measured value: 2.43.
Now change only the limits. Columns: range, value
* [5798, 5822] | 2.52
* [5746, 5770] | 2.37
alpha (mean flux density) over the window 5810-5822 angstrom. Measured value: 2.48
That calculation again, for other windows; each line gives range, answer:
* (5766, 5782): 2.52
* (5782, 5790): 2.35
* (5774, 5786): 2.57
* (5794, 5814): 2.39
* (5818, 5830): 2.46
